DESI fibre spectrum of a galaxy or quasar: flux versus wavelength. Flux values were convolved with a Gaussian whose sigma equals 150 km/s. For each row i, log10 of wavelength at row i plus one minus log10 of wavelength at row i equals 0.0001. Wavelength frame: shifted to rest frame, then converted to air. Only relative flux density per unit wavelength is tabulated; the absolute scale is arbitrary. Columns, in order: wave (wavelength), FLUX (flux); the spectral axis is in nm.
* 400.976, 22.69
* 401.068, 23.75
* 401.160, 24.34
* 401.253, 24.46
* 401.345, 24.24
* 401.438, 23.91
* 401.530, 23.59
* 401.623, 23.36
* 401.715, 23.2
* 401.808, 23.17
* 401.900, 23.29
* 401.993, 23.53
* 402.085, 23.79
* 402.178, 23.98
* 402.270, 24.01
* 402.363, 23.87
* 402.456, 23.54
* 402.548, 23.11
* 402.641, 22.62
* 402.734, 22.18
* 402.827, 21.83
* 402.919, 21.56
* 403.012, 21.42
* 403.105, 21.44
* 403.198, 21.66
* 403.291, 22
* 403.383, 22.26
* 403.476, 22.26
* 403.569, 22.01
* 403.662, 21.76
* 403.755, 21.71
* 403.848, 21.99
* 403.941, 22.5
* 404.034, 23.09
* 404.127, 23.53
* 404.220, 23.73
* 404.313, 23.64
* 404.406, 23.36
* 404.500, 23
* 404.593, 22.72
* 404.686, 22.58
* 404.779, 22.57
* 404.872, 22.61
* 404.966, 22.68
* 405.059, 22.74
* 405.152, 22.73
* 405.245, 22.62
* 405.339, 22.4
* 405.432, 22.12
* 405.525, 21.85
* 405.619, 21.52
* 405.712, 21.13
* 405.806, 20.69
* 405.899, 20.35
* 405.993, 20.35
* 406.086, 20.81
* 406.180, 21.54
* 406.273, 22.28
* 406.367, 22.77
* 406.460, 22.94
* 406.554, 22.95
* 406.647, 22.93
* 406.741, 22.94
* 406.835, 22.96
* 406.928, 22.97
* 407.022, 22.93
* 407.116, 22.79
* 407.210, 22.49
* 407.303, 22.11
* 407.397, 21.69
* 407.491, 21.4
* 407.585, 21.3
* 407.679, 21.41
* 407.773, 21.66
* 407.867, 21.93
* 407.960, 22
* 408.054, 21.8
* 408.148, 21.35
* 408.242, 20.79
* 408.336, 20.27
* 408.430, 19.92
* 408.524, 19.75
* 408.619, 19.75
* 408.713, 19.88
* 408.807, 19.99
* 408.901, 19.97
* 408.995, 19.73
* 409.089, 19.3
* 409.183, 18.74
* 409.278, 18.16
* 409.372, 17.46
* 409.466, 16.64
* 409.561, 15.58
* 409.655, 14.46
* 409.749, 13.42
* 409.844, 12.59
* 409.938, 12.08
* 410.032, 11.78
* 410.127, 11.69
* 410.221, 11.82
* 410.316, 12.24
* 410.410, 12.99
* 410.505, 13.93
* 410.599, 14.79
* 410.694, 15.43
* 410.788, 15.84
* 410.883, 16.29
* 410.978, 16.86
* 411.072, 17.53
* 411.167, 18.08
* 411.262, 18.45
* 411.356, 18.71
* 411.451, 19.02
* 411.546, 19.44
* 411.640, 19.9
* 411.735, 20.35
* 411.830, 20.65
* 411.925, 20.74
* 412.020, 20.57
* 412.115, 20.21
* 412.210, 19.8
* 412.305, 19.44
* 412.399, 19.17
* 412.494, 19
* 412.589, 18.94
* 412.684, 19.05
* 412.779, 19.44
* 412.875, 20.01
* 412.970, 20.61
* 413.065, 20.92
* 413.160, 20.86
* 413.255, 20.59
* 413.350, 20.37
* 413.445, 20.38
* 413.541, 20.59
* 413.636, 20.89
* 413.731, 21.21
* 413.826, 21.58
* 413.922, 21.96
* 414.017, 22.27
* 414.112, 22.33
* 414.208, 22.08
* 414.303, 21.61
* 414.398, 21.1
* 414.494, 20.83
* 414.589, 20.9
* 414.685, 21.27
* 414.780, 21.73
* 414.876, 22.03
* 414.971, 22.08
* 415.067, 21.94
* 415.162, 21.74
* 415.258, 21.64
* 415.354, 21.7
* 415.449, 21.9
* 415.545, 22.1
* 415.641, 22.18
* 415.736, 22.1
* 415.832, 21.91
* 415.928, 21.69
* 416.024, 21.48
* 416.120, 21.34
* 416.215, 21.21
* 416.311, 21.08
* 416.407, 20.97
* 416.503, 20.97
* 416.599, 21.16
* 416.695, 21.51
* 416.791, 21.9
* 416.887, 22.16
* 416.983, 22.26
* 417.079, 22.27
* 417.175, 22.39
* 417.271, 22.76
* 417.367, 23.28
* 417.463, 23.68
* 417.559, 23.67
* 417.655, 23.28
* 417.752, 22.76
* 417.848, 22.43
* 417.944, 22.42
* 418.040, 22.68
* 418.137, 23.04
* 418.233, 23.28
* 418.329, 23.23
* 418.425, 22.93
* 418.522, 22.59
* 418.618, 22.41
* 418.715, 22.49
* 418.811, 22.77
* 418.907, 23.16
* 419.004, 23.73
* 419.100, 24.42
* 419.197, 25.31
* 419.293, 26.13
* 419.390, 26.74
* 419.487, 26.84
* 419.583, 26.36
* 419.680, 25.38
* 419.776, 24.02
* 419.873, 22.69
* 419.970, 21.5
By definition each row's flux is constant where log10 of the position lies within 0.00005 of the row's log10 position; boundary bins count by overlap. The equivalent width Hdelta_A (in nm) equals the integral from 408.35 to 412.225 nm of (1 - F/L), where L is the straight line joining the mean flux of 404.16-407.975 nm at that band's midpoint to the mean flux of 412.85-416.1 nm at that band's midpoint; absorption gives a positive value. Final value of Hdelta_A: 0.825 nm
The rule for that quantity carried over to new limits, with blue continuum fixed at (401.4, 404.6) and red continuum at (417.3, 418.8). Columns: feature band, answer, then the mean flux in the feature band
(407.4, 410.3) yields 0.59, 18.2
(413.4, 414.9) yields 0.10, 21.4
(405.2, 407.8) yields 0.10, 22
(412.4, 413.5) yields 0.14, 20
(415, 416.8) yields 0.10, 21.6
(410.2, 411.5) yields 0.39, 15.9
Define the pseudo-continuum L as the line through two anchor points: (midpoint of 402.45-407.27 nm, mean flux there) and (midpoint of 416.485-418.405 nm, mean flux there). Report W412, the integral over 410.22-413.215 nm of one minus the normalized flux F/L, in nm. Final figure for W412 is 0.56 nm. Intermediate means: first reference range 22.3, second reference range 22.6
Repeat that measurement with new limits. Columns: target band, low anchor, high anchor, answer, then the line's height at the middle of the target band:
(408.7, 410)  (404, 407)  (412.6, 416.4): 0.30 nm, 21.9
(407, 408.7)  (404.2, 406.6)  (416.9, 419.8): 0.09 nm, 22.5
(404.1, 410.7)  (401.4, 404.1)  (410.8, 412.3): 0.26 nm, 20.8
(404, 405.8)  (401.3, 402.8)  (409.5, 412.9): -0.10 nm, 21.4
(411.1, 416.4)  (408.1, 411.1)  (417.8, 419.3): -0.30 nm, 19.7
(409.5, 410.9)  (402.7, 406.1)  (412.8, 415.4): 0.52 nm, 21.6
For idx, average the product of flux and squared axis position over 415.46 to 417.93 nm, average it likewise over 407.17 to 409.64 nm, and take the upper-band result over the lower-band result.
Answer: 1.1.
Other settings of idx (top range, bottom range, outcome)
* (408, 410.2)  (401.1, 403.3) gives 0.79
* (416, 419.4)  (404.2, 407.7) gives 1.08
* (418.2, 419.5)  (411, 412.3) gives 1.27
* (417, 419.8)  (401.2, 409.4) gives 1.14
